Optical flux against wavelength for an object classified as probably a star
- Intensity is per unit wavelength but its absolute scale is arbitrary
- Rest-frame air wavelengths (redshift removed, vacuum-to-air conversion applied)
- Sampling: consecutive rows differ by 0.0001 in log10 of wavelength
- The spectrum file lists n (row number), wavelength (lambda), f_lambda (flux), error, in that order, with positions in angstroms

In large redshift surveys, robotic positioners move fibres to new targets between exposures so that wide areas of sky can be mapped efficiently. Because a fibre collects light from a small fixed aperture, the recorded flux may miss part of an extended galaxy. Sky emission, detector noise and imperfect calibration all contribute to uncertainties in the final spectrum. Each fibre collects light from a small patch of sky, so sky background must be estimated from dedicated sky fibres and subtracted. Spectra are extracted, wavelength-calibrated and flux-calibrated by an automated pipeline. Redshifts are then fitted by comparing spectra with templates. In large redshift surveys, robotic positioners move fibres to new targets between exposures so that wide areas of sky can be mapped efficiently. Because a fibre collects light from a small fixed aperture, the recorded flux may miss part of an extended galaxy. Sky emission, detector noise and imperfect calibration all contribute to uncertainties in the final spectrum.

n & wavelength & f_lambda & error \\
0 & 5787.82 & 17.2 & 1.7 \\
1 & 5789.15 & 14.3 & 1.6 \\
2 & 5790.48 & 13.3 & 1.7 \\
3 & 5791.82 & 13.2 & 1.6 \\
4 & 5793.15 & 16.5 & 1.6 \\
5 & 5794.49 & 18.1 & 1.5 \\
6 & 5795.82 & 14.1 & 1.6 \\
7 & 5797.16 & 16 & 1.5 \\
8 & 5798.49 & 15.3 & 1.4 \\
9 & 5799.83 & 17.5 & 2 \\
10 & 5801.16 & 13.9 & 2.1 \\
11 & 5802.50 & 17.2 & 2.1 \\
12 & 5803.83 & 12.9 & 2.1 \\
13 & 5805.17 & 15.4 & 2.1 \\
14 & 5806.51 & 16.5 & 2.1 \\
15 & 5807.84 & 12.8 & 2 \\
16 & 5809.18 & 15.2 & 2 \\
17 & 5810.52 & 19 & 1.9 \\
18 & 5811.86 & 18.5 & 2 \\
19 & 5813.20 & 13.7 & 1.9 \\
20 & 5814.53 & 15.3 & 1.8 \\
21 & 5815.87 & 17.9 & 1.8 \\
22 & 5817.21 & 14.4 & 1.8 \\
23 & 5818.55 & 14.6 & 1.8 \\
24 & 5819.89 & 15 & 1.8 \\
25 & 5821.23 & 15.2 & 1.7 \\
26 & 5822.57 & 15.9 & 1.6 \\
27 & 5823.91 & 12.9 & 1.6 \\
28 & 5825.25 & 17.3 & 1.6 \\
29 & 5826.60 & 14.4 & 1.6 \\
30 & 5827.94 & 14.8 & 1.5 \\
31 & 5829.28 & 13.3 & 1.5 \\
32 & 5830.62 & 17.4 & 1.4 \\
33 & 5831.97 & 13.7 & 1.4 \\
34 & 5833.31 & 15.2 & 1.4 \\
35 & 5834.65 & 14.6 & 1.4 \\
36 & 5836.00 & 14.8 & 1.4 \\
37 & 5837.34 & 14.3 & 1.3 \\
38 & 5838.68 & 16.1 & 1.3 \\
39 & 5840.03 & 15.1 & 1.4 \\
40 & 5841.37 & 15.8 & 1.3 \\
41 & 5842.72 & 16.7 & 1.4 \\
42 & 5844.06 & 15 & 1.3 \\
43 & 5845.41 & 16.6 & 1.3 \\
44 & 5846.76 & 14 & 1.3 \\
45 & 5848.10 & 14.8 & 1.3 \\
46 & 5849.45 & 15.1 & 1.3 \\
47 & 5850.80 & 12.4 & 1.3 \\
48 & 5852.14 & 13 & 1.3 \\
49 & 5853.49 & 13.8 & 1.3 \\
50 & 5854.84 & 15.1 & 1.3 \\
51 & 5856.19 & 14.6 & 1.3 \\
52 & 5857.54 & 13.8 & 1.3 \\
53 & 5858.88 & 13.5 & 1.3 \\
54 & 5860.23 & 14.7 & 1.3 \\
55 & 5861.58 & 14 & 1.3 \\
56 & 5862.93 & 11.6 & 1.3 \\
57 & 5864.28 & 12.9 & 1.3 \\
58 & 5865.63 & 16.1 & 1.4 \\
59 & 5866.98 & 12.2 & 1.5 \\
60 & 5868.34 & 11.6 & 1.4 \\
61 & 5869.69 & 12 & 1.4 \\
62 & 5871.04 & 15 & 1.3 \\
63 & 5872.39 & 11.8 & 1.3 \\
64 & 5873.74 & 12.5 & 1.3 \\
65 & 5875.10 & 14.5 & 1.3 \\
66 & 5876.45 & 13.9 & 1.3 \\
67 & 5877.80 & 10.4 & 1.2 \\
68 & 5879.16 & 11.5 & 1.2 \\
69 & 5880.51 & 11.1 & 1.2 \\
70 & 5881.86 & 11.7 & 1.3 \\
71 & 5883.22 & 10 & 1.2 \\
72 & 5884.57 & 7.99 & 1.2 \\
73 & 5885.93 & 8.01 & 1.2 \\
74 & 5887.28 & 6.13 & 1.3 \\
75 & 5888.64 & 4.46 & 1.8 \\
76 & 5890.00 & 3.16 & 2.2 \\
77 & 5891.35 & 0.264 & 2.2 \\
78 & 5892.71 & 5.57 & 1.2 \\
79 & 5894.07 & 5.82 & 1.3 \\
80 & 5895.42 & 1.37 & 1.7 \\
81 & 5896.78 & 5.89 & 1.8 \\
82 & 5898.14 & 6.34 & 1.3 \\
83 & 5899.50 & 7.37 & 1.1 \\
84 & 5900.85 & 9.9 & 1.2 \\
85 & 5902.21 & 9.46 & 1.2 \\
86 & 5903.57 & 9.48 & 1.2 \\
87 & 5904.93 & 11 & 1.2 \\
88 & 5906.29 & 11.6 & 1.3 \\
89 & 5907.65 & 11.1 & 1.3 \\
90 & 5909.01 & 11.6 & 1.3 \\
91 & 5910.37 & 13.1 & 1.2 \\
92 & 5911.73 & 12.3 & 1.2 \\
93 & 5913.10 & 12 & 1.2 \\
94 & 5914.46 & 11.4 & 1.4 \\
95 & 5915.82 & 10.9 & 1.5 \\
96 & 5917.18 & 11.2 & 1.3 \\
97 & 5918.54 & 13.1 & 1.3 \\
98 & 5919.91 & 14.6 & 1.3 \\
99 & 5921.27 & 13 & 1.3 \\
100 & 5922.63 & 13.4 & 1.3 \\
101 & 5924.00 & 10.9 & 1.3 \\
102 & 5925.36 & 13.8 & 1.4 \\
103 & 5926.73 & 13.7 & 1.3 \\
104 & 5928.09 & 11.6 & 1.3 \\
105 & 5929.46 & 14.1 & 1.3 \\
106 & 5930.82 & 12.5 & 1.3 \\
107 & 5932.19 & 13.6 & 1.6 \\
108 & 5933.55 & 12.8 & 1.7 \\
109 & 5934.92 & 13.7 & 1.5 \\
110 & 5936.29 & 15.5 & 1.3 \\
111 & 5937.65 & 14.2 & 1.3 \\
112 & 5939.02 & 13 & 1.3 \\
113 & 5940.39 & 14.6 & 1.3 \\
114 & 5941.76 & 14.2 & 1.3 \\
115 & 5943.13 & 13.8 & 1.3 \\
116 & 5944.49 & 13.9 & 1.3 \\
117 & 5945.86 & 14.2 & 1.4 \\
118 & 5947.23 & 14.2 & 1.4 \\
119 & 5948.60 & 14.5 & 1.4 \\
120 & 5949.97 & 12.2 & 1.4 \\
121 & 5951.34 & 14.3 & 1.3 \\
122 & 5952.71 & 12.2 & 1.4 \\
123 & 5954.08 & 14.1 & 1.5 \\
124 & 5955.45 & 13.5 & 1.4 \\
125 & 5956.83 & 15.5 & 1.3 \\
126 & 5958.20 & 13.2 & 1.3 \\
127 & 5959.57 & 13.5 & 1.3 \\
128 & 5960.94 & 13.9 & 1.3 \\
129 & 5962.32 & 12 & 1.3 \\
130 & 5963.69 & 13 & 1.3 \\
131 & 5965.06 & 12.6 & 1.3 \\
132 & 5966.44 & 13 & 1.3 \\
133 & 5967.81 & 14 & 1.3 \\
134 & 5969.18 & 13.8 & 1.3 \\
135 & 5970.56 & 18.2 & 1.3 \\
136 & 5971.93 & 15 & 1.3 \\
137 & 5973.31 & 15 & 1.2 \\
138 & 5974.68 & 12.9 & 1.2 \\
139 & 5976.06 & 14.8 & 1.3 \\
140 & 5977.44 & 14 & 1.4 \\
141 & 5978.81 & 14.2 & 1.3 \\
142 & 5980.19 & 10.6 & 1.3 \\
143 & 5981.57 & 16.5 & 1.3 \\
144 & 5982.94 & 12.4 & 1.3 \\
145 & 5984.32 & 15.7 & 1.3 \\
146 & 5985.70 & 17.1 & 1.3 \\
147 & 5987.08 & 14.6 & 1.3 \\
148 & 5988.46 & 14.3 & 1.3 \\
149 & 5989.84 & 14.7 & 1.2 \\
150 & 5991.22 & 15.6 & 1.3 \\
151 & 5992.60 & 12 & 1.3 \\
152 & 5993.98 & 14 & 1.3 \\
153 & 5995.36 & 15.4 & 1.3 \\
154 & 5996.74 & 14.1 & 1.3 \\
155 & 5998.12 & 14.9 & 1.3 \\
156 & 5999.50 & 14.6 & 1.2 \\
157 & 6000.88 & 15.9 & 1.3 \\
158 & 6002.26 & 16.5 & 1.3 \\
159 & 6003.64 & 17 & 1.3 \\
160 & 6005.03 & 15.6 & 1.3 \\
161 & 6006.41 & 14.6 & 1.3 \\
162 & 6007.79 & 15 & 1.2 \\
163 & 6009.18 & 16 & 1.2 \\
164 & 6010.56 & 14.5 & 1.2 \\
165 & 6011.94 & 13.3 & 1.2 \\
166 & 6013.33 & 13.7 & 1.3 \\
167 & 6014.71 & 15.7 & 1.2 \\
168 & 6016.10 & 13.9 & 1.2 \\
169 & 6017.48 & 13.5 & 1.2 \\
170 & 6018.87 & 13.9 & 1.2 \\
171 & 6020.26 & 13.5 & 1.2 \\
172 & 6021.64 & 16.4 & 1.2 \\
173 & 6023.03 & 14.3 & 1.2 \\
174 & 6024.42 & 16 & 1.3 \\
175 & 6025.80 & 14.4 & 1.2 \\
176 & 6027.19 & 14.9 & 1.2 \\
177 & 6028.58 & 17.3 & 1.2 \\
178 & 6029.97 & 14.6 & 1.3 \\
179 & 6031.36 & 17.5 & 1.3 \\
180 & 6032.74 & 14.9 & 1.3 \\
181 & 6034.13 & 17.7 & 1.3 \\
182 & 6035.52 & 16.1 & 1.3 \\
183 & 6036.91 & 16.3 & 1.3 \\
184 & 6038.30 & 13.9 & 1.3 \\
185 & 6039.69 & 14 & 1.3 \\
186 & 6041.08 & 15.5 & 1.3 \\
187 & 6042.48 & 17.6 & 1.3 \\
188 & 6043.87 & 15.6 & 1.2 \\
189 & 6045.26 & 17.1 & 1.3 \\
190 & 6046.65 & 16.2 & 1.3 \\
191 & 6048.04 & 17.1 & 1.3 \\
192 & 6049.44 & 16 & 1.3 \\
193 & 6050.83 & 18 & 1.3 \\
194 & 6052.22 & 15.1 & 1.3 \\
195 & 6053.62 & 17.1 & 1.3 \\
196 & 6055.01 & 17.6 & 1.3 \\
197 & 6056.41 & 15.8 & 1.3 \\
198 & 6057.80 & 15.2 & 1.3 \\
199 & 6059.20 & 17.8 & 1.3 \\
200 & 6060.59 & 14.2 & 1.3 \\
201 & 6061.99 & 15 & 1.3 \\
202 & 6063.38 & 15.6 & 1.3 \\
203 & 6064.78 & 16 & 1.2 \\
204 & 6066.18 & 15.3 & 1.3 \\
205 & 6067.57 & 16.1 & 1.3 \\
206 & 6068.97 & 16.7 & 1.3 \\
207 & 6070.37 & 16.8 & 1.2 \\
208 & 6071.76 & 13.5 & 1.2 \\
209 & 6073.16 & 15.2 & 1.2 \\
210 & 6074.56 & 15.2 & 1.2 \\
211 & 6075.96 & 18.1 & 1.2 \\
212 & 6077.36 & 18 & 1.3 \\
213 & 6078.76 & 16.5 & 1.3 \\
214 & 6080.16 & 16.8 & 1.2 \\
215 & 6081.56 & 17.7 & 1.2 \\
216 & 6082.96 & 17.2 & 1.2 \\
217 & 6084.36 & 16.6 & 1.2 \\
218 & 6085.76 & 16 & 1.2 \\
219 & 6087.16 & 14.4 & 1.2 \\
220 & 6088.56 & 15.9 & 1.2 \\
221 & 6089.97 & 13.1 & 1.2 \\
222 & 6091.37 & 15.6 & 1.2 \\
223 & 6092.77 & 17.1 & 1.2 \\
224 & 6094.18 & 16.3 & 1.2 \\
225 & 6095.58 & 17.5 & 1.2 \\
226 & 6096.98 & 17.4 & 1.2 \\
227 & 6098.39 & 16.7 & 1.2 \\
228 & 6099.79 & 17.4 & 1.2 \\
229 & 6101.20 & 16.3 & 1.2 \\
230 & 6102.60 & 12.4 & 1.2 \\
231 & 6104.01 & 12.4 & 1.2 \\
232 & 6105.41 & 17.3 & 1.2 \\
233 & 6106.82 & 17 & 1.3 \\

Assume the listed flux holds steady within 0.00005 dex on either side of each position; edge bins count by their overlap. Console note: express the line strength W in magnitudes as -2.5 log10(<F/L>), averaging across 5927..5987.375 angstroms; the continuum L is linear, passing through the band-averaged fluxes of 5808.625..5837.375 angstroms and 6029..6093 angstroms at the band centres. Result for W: 0.14 mag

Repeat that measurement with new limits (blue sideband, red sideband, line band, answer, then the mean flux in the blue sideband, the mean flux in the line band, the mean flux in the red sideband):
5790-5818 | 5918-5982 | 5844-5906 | 0.331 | 15.6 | 10.9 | 13.7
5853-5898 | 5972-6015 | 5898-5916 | 0.092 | 10.4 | 10.7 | 14.7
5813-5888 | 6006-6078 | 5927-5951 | 0.071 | 13.7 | 13.7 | 15.6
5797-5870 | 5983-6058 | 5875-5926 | 0.479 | 14.8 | 9.67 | 15.4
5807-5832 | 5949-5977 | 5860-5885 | 0.194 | 15.4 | 12.4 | 13.8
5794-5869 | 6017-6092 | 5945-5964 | 0.137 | 14.9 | 13.6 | 15.9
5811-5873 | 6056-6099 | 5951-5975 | 0.111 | 14.6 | 13.9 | 16.1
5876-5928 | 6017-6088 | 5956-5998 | -0.112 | 9.71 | 14.2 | 15.9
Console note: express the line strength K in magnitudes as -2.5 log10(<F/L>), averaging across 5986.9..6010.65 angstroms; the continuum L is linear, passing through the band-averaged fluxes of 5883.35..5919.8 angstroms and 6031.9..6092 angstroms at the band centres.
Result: -0.14 mag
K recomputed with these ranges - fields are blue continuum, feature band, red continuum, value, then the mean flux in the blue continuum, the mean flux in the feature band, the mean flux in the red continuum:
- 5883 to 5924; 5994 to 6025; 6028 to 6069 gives -0.05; 9.08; 14.9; 16.1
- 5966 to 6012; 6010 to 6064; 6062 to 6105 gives -0.01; 14.7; 15.6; 16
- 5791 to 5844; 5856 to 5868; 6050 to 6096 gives 0.14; 15.4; 13.6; 16.1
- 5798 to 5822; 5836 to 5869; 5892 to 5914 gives -0.14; 15.6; 14.3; 9.01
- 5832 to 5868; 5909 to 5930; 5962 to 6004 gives 0.15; 14.4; 12.6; 14.5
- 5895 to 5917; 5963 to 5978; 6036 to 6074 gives -0.14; 9.81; 14.2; 15.9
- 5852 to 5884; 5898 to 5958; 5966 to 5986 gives 0.10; 13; 12.6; 14.5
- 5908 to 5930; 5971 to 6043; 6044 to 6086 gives -0.01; 12.5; 14.9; 16.3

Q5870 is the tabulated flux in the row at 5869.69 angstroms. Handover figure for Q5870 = 12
